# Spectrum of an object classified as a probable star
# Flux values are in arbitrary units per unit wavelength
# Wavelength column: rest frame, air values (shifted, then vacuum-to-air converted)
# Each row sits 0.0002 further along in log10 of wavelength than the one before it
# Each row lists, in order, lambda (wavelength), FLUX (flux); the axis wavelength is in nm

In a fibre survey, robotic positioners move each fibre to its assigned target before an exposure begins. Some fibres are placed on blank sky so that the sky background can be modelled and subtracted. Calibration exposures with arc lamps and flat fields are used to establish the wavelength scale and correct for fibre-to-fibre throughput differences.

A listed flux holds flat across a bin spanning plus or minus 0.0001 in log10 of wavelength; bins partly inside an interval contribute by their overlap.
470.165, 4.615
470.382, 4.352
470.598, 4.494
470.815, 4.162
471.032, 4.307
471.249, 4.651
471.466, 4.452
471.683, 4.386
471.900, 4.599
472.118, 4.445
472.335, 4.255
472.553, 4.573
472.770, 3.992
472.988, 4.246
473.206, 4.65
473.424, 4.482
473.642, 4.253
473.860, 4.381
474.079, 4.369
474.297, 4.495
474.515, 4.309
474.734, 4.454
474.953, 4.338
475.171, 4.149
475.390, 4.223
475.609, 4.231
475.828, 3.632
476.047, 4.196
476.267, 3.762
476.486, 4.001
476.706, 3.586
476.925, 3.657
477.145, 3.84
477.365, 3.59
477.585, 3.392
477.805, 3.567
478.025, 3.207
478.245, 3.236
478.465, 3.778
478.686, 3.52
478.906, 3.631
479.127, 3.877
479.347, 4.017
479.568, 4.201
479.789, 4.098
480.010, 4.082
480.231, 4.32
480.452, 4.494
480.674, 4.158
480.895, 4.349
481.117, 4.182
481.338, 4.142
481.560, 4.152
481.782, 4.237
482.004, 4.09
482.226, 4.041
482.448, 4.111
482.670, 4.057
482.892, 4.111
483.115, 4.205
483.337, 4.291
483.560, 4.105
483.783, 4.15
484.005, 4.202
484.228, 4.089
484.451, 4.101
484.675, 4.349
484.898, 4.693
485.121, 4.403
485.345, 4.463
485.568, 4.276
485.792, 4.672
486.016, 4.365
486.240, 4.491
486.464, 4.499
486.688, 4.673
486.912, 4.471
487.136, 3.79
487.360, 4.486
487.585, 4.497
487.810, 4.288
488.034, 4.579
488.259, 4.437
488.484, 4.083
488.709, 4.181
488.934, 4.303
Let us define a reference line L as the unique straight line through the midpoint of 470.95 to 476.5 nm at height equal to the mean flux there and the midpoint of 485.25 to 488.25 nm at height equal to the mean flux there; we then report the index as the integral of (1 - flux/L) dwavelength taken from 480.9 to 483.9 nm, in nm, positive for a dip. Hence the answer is 0.16 nm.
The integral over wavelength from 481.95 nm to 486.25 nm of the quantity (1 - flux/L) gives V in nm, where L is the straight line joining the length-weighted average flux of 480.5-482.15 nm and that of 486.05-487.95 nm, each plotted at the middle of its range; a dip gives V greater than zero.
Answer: 0.04 nm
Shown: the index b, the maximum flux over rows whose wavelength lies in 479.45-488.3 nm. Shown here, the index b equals 4.693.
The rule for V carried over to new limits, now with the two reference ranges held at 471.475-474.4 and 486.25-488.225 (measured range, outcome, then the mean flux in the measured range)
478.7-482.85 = 0.28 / 4.11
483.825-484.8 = 0.05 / 4.19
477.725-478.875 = 0.24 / 3.47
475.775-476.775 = 0.12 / 3.85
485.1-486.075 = -0.01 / 4.44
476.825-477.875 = 0.19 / 3.61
